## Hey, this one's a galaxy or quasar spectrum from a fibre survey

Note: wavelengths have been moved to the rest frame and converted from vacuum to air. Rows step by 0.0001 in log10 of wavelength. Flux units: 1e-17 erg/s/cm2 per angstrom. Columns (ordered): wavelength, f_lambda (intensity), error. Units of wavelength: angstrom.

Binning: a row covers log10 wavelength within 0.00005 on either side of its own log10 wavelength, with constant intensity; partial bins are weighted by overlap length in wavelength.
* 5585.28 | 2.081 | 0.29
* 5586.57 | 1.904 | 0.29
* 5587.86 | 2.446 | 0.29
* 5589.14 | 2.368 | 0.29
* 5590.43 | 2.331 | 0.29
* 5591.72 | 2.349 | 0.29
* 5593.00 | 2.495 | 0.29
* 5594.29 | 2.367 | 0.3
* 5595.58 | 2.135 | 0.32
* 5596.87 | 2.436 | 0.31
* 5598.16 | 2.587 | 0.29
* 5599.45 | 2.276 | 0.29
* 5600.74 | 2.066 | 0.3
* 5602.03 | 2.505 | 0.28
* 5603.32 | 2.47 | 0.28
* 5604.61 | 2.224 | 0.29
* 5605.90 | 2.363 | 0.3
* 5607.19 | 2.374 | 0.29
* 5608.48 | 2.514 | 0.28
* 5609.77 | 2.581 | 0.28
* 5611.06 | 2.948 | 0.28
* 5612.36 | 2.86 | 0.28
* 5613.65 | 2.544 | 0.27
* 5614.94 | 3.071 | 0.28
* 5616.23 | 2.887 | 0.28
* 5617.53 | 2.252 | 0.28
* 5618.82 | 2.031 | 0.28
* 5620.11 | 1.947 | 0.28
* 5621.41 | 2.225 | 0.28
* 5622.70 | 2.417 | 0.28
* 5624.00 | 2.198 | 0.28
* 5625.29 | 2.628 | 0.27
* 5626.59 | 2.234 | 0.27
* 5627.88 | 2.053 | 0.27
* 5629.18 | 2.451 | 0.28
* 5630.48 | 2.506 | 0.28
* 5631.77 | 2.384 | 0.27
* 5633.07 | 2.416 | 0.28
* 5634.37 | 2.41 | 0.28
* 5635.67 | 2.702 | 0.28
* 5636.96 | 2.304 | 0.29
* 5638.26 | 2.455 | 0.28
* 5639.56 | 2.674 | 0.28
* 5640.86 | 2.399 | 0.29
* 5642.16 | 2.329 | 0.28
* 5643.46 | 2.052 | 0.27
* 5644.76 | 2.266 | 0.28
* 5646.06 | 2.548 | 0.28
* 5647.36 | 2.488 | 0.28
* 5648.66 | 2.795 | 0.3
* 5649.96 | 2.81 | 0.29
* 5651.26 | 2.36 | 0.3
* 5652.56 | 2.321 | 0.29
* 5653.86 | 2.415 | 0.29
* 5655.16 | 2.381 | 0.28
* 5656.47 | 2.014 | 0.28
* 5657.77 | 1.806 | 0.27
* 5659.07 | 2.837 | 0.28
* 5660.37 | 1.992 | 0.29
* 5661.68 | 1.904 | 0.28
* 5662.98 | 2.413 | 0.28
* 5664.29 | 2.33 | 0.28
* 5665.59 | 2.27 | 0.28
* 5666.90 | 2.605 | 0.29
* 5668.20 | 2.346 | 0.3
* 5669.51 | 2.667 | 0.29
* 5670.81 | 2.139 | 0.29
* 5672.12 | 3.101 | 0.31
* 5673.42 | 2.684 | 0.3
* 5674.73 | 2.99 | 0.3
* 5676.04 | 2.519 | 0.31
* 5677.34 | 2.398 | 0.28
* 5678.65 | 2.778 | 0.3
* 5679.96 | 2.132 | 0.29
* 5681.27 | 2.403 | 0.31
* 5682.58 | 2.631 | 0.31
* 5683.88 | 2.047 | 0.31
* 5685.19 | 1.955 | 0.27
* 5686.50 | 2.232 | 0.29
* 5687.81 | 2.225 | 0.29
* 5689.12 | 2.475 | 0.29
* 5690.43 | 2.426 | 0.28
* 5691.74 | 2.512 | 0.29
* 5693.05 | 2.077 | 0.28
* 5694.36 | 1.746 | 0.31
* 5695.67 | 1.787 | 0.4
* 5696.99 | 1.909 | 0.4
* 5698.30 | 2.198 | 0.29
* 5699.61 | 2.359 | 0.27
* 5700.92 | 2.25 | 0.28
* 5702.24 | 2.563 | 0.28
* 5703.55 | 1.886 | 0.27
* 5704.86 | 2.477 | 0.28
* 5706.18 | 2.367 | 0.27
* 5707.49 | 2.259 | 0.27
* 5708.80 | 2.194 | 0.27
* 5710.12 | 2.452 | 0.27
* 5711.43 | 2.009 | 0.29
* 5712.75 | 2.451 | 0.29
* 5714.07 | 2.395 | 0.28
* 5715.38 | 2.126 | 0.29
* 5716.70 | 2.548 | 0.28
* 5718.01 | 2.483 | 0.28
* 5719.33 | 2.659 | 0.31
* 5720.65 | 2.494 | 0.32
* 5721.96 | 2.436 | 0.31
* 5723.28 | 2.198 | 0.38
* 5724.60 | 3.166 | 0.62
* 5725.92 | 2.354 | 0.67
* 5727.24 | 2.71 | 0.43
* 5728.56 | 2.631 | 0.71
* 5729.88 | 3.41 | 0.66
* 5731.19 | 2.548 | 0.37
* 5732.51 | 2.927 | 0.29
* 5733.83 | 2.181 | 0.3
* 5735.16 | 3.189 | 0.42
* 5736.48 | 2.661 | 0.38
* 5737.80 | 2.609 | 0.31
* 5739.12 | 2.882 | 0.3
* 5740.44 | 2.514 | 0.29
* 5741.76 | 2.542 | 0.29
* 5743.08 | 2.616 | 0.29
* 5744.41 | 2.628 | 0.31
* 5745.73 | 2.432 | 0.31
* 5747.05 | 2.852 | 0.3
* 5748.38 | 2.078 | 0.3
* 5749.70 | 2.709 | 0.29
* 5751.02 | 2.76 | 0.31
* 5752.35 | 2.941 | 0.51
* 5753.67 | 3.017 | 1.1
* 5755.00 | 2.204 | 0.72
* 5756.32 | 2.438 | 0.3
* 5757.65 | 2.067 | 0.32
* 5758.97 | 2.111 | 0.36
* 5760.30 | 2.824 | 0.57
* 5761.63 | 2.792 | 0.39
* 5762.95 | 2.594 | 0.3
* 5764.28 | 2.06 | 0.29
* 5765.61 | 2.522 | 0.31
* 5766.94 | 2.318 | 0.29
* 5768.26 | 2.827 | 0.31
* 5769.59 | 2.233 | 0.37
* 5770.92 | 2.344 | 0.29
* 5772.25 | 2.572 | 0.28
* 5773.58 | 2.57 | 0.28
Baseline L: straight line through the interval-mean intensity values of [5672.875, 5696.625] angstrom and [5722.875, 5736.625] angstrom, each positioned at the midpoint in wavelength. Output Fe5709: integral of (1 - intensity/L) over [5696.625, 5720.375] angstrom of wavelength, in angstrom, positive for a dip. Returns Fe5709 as 2.1 angstrom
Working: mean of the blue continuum 2.33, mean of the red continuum 2.74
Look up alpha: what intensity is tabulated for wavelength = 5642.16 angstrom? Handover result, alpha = 2.329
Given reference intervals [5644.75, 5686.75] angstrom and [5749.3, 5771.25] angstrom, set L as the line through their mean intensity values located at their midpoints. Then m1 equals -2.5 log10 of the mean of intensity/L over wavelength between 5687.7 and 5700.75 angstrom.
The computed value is 0.13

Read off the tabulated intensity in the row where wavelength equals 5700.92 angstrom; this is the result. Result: 2.25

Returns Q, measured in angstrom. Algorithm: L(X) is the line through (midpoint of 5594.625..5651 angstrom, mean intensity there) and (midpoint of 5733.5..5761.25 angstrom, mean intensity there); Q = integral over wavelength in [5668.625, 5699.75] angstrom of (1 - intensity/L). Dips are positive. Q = 2.01 angstrom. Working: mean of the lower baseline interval 2.44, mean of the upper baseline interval 2.59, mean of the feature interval 2.35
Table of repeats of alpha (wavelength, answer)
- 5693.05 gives 2.077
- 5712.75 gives 2.451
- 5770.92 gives 2.344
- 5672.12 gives 3.101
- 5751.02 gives 2.76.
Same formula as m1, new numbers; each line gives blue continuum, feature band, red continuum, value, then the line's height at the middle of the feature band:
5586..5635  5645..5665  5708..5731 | 0.04 mag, 2.45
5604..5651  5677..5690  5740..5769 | 0.07 mag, 2.49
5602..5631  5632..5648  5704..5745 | 0.02 mag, 2.47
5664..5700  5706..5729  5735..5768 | 0.01 mag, 2.46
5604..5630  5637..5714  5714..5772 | 0.07 mag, 2.5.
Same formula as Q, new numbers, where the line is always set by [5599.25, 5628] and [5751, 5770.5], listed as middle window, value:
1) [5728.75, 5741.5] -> -1.4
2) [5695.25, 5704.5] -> 1.2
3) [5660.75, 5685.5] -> 0.2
